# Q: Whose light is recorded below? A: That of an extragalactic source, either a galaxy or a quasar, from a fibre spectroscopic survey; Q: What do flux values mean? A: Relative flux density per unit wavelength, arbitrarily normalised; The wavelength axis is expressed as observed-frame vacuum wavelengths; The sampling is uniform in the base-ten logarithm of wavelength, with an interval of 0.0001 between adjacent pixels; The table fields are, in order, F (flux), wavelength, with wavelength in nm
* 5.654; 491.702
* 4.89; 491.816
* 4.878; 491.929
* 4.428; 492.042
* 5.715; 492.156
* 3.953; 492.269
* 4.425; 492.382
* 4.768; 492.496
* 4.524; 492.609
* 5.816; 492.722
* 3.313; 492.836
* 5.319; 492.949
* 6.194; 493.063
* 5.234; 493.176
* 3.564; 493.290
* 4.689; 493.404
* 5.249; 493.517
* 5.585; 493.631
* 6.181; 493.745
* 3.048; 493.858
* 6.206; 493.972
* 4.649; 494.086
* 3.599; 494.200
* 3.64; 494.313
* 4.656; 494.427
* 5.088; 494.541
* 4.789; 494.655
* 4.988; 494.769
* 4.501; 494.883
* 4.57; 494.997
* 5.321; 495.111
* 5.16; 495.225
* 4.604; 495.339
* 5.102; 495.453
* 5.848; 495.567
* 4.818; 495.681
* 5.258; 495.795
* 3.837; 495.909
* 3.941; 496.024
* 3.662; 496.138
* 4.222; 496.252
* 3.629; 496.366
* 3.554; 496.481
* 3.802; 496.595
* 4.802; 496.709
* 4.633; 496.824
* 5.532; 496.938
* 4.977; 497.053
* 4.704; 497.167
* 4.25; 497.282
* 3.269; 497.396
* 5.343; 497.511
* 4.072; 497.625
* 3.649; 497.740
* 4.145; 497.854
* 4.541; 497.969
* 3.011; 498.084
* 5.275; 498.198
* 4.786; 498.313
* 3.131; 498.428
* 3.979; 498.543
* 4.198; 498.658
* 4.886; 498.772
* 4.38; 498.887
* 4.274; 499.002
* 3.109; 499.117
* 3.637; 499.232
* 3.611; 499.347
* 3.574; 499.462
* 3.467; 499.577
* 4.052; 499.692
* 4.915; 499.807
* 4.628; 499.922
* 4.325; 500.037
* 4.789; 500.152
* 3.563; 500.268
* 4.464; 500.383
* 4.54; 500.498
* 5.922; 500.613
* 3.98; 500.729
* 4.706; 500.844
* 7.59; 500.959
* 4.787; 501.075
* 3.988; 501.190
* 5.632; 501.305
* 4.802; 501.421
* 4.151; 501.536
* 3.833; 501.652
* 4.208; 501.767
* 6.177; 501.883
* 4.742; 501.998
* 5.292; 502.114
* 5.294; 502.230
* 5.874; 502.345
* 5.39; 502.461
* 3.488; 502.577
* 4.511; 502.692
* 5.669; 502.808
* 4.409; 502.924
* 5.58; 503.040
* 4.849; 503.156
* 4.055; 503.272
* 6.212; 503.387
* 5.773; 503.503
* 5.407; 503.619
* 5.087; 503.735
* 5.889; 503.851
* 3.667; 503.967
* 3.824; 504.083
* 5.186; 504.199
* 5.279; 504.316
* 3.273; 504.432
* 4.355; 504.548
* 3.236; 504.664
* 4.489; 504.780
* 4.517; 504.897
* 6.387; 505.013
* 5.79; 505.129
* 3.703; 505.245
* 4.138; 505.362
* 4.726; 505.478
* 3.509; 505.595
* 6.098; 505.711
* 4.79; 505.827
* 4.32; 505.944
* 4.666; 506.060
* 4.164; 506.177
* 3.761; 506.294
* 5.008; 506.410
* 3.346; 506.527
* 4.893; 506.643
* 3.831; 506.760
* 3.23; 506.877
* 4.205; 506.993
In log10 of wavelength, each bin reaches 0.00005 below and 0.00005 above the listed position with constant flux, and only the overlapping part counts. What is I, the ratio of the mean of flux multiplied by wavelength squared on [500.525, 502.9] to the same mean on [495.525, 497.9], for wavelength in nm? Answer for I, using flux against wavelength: 1.16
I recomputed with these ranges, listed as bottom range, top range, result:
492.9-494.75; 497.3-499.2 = 0.87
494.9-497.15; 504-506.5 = 1.02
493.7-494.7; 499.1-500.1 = 0.87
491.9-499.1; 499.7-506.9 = 1.07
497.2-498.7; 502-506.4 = 1.18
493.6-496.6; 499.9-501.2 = 1.07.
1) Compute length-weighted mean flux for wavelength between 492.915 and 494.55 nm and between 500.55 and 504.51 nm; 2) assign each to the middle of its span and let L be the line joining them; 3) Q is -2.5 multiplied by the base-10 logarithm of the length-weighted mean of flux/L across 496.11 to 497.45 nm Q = 0.146 mag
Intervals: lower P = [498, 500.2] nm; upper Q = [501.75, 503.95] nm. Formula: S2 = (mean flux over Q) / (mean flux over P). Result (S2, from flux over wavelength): 1.3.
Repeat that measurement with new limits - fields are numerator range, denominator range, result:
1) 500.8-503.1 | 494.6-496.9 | 1.10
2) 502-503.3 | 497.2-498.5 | 1.20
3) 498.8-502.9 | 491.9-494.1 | 0.94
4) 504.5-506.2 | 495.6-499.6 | 1.10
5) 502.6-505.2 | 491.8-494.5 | 1.02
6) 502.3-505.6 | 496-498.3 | 1.12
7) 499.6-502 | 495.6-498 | 1.09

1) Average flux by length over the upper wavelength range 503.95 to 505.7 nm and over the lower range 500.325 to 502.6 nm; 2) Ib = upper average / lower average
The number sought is 0.90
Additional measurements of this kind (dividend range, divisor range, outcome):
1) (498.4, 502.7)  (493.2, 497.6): 0.98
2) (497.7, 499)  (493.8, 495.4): 0.90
